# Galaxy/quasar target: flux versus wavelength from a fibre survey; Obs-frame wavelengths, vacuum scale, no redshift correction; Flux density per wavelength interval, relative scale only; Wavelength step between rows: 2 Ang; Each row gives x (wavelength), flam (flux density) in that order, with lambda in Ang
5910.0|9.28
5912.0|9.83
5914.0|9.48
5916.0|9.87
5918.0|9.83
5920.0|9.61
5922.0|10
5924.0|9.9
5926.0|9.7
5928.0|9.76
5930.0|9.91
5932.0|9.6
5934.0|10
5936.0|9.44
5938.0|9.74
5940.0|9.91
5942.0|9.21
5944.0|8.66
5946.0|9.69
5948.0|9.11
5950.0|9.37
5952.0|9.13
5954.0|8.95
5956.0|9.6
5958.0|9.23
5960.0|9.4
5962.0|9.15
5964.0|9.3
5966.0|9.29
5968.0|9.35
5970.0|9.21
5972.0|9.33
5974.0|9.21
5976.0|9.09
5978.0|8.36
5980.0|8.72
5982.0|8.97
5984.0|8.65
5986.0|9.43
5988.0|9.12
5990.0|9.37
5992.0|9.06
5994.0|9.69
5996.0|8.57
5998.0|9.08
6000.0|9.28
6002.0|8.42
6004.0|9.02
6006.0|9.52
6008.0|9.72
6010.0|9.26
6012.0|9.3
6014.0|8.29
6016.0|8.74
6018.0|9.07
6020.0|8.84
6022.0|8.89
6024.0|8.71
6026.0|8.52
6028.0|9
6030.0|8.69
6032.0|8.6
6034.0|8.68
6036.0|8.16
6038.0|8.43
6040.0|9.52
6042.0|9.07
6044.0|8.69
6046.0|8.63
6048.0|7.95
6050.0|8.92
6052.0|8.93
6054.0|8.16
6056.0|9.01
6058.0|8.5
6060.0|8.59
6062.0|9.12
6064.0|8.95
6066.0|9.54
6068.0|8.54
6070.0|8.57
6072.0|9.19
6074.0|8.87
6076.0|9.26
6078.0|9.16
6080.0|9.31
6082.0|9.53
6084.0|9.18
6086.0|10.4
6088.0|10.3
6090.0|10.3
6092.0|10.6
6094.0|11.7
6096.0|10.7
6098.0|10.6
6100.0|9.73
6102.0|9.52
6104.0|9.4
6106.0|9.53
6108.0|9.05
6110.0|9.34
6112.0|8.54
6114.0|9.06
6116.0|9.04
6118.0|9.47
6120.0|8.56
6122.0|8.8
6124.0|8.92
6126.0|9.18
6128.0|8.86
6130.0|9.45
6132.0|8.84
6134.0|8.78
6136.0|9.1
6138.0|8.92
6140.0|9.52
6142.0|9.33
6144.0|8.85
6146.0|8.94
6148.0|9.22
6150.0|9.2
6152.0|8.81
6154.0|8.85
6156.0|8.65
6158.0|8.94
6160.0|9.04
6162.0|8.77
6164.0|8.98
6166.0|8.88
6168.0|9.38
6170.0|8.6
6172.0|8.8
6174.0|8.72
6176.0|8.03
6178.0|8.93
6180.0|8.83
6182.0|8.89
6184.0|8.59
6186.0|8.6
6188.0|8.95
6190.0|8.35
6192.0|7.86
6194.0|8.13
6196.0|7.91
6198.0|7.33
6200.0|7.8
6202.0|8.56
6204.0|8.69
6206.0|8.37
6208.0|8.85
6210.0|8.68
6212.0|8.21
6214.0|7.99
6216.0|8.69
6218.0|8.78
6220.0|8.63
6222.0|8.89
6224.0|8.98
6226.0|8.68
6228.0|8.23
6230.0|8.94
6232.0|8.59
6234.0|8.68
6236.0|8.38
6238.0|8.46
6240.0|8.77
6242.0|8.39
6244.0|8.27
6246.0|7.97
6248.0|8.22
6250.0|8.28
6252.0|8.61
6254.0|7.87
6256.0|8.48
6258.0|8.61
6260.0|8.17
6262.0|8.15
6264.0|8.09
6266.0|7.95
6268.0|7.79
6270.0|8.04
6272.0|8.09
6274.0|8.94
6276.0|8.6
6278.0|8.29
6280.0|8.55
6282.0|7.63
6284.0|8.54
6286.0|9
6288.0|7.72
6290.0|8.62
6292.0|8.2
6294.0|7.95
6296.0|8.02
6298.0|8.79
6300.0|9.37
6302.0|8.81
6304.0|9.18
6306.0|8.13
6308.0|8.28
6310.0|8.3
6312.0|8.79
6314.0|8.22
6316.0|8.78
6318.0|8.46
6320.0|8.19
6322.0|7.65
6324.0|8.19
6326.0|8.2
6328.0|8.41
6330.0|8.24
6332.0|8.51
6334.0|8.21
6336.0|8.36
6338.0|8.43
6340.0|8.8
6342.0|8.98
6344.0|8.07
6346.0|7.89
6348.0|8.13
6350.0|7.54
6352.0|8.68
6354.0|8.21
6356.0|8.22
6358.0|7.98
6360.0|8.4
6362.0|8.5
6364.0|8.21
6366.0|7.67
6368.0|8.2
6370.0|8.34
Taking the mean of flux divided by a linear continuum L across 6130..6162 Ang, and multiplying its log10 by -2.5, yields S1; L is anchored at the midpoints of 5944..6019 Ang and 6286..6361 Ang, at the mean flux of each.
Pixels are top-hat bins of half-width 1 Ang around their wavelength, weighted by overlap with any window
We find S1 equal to -0.03 mag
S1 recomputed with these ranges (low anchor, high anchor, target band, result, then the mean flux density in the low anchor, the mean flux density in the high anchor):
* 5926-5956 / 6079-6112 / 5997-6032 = 0.085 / 9.48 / 9.91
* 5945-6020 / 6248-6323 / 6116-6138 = -0.029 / 9.13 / 8.35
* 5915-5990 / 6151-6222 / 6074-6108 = -0.115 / 9.37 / 8.58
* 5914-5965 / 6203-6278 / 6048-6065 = 0.046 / 9.52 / 8.43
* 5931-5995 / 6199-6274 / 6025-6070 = 0.032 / 9.26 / 8.41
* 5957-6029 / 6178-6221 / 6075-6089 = -0.095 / 9.06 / 8.43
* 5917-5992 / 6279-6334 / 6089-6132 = -0.070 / 9.36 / 8.39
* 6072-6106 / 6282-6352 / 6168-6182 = 0.071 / 9.88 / 8.37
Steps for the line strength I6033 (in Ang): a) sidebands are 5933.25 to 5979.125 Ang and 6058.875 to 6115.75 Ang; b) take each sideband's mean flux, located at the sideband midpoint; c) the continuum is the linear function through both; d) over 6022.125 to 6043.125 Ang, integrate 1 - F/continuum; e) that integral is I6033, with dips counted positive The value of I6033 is 1.5 Ang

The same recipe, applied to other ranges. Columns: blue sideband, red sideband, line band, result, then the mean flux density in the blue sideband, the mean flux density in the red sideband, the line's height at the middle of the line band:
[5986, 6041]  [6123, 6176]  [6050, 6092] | -1.1 Ang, 8.96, 8.96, 8.96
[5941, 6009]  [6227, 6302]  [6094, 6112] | -2.0 Ang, 9.15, 8.36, 8.81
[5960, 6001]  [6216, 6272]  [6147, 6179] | -0.9 Ang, 9.12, 8.4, 8.62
